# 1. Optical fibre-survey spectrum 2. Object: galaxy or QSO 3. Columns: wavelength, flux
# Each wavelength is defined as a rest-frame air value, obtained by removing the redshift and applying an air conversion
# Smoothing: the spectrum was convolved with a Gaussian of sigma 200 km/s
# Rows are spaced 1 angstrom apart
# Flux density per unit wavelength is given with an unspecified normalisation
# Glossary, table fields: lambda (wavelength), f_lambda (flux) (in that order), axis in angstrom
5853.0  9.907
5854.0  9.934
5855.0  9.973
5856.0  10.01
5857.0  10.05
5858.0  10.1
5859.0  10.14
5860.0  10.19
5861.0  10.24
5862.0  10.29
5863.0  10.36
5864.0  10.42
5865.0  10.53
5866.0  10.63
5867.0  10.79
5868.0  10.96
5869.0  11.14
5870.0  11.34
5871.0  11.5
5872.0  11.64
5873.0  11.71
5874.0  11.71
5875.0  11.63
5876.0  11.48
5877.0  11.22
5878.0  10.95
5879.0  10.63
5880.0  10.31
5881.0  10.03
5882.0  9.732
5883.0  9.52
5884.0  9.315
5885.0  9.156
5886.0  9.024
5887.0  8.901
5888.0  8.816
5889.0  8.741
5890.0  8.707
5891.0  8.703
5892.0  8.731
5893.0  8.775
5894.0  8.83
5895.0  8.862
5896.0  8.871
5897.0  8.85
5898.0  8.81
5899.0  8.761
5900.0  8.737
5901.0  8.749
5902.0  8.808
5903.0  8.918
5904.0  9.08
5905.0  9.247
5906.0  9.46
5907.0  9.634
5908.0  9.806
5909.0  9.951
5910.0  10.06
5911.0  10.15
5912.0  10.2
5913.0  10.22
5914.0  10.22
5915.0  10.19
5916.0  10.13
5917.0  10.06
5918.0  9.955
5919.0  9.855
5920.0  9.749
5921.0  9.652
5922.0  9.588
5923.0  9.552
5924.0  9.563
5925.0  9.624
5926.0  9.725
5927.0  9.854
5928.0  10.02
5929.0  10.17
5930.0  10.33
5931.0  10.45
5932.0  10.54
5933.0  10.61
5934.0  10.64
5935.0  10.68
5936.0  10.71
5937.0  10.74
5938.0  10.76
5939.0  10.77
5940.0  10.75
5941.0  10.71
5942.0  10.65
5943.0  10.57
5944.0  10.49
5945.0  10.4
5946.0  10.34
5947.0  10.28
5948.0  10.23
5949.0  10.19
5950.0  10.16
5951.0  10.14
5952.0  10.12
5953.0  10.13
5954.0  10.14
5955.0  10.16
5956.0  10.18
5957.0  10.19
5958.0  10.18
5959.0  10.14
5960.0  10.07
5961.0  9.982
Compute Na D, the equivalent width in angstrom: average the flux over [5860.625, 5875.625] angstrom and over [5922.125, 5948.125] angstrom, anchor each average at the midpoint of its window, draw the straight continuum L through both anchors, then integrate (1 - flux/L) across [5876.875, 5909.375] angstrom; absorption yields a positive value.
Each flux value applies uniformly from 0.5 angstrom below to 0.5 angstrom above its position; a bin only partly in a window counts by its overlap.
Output 4.51 angstrom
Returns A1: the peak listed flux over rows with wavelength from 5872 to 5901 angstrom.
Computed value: 11.71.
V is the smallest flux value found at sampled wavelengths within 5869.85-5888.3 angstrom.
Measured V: 8.816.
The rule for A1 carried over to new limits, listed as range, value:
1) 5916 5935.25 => 10.68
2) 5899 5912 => 10.2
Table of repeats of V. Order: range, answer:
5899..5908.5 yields 8.737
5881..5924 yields 8.703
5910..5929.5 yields 9.552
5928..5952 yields 10.02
